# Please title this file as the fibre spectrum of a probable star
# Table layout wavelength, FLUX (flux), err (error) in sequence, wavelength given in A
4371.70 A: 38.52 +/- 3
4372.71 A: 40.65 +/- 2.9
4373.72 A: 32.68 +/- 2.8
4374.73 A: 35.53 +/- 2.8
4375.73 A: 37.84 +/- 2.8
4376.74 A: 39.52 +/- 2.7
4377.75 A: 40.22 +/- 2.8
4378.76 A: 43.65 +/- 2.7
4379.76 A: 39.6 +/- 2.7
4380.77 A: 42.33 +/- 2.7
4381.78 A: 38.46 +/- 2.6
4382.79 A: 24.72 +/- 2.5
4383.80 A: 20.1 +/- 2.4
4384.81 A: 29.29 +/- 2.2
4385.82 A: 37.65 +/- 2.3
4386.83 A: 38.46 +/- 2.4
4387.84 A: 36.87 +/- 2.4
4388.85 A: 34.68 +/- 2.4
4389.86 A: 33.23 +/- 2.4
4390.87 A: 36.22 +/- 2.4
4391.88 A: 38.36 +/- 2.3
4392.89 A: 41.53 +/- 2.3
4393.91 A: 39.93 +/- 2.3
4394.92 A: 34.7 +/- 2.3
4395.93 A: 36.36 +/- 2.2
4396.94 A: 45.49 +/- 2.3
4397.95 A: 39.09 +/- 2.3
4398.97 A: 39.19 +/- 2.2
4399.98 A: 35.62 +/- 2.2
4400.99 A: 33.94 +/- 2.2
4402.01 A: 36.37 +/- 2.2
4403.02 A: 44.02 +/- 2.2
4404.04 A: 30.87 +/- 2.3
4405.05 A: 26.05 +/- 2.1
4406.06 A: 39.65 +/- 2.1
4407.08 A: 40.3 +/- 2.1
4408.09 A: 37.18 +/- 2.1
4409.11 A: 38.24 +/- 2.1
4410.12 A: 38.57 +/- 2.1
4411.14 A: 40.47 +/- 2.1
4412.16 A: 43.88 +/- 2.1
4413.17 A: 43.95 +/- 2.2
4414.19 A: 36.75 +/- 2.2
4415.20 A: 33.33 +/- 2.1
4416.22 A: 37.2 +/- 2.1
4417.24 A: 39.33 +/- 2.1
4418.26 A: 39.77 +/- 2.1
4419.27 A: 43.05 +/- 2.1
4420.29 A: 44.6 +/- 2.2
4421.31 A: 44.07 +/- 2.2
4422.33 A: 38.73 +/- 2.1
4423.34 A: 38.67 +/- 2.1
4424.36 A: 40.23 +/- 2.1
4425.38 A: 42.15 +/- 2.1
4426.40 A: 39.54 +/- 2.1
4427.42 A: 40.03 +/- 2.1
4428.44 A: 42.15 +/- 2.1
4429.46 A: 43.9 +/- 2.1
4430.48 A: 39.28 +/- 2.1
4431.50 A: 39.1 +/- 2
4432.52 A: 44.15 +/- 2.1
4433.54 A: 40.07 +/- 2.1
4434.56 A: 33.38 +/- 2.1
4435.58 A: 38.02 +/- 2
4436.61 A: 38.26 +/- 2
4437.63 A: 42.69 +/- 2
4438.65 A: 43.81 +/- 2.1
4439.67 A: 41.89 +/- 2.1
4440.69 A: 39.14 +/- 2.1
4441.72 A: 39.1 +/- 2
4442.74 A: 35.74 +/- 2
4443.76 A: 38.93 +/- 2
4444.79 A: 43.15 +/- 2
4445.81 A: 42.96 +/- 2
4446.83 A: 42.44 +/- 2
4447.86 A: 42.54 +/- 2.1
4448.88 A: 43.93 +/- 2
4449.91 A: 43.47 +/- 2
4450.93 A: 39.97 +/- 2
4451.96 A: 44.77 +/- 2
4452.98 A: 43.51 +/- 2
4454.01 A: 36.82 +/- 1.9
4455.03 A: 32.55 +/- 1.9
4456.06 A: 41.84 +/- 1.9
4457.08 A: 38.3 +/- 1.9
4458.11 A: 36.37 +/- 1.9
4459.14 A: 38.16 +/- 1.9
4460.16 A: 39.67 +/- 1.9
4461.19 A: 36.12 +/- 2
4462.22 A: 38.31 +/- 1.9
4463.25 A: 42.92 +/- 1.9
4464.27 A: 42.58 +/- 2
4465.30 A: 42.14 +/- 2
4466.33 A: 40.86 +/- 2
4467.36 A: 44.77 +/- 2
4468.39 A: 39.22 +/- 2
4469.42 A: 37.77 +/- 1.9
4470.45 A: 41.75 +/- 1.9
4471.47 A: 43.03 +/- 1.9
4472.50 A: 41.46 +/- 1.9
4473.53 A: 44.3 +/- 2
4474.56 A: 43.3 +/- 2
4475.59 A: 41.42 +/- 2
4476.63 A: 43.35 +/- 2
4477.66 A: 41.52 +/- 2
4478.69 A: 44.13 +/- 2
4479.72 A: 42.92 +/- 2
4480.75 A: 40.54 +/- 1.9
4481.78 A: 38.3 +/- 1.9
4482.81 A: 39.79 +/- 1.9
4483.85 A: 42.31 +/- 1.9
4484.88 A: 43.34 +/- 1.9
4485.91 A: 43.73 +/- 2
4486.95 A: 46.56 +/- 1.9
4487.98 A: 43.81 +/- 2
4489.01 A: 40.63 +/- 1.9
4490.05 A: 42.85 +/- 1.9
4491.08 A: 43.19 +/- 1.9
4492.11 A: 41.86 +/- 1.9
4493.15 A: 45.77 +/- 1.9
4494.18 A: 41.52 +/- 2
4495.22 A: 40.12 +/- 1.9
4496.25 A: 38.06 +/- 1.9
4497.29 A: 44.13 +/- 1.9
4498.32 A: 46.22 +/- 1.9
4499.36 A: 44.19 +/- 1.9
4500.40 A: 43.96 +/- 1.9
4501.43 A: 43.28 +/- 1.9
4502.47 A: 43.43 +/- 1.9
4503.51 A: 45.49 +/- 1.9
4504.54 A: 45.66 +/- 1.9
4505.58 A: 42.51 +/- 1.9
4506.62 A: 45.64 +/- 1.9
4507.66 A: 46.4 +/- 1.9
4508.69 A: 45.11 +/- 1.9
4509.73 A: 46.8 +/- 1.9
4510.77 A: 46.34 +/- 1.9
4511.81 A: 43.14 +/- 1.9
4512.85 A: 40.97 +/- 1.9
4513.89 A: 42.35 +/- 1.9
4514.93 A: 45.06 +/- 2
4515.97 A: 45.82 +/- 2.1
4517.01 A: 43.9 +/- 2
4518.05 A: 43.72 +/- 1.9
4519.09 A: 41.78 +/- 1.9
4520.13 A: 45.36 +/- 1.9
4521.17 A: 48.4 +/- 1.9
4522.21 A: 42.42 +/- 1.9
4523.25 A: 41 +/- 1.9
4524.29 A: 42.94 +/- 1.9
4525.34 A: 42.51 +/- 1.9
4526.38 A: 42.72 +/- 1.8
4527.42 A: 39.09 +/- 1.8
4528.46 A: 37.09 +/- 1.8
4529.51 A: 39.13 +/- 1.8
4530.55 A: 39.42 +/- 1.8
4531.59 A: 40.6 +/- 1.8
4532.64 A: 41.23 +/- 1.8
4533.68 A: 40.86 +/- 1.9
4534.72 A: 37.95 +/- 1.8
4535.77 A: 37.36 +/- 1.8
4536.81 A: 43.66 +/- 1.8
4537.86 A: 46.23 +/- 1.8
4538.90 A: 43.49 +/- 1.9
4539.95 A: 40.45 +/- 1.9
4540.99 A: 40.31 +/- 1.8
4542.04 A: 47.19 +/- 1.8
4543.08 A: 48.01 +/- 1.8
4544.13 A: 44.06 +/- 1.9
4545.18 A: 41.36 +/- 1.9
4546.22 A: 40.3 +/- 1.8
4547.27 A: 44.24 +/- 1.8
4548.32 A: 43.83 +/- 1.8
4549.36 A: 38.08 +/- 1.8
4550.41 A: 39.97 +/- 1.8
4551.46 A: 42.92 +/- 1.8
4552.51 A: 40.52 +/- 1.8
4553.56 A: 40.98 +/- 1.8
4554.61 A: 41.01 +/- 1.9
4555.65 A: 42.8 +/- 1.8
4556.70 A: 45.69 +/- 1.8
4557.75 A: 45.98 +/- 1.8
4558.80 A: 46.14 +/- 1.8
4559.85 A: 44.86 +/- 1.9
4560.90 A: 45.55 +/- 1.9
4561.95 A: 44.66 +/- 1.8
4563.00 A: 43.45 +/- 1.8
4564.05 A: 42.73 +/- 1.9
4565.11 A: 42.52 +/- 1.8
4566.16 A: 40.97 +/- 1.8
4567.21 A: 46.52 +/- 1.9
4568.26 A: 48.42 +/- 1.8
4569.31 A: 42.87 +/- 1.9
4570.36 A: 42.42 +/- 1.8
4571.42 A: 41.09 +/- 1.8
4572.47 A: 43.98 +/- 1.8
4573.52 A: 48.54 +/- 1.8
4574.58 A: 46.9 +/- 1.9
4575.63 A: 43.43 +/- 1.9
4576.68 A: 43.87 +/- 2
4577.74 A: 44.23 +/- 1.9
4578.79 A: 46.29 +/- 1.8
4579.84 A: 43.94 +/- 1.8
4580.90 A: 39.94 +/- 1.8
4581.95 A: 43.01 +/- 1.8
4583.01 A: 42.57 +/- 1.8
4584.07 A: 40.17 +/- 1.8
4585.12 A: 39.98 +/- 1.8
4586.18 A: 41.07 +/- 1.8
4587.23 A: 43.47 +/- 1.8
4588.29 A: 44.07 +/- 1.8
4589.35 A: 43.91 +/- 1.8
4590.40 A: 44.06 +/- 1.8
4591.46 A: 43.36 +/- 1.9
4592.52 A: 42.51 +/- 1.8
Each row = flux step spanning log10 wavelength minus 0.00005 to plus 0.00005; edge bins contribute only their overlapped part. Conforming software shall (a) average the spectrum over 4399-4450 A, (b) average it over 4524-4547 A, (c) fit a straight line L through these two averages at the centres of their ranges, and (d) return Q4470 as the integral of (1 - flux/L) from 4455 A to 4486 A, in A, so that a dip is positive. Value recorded -0.4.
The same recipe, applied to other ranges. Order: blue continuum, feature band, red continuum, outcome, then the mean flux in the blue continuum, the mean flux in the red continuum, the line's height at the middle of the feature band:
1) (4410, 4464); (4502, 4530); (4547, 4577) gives -0.8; 40.2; 43.6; 42.4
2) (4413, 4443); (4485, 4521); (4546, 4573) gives -1.7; 40.1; 43.2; 41.9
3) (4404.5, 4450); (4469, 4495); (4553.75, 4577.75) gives -0.4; 40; 44.2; 41.7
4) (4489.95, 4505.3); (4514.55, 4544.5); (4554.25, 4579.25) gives 0.9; 43.3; 44.4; 43.8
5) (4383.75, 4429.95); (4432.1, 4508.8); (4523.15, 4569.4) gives -2.7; 38.3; 42.5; 40.2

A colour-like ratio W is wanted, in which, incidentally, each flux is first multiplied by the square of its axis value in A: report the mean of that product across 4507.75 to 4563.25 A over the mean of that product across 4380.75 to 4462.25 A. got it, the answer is 1.2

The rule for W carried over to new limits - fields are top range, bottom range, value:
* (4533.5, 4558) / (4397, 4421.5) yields 1.17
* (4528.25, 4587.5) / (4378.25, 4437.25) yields 1.20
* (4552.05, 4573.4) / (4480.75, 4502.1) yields 1.06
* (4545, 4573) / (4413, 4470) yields 1.13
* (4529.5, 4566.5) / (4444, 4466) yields 1.09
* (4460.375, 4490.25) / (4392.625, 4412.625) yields 1.14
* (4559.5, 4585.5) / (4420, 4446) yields 1.15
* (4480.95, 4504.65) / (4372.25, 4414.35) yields 1.21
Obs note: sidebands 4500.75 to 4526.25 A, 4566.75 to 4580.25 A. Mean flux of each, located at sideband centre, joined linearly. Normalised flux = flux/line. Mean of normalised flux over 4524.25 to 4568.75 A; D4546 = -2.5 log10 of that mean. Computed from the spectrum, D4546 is 0.051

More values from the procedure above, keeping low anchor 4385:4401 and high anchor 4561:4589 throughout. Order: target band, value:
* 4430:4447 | -0.03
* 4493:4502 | -0.05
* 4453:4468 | 0.01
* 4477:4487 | -0.04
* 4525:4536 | 0.06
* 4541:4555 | 0.01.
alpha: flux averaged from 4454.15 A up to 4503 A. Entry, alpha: 41.6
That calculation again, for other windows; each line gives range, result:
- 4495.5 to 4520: 44.1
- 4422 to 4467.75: 40.4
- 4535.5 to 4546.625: 43.1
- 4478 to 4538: 42.8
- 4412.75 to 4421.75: 40.1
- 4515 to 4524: 44.1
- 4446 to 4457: 41.1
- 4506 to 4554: 42.6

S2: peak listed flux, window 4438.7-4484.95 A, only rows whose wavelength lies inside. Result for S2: 44.77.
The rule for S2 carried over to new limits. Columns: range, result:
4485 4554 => 48.4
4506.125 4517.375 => 46.8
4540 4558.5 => 48.01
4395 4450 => 45.49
